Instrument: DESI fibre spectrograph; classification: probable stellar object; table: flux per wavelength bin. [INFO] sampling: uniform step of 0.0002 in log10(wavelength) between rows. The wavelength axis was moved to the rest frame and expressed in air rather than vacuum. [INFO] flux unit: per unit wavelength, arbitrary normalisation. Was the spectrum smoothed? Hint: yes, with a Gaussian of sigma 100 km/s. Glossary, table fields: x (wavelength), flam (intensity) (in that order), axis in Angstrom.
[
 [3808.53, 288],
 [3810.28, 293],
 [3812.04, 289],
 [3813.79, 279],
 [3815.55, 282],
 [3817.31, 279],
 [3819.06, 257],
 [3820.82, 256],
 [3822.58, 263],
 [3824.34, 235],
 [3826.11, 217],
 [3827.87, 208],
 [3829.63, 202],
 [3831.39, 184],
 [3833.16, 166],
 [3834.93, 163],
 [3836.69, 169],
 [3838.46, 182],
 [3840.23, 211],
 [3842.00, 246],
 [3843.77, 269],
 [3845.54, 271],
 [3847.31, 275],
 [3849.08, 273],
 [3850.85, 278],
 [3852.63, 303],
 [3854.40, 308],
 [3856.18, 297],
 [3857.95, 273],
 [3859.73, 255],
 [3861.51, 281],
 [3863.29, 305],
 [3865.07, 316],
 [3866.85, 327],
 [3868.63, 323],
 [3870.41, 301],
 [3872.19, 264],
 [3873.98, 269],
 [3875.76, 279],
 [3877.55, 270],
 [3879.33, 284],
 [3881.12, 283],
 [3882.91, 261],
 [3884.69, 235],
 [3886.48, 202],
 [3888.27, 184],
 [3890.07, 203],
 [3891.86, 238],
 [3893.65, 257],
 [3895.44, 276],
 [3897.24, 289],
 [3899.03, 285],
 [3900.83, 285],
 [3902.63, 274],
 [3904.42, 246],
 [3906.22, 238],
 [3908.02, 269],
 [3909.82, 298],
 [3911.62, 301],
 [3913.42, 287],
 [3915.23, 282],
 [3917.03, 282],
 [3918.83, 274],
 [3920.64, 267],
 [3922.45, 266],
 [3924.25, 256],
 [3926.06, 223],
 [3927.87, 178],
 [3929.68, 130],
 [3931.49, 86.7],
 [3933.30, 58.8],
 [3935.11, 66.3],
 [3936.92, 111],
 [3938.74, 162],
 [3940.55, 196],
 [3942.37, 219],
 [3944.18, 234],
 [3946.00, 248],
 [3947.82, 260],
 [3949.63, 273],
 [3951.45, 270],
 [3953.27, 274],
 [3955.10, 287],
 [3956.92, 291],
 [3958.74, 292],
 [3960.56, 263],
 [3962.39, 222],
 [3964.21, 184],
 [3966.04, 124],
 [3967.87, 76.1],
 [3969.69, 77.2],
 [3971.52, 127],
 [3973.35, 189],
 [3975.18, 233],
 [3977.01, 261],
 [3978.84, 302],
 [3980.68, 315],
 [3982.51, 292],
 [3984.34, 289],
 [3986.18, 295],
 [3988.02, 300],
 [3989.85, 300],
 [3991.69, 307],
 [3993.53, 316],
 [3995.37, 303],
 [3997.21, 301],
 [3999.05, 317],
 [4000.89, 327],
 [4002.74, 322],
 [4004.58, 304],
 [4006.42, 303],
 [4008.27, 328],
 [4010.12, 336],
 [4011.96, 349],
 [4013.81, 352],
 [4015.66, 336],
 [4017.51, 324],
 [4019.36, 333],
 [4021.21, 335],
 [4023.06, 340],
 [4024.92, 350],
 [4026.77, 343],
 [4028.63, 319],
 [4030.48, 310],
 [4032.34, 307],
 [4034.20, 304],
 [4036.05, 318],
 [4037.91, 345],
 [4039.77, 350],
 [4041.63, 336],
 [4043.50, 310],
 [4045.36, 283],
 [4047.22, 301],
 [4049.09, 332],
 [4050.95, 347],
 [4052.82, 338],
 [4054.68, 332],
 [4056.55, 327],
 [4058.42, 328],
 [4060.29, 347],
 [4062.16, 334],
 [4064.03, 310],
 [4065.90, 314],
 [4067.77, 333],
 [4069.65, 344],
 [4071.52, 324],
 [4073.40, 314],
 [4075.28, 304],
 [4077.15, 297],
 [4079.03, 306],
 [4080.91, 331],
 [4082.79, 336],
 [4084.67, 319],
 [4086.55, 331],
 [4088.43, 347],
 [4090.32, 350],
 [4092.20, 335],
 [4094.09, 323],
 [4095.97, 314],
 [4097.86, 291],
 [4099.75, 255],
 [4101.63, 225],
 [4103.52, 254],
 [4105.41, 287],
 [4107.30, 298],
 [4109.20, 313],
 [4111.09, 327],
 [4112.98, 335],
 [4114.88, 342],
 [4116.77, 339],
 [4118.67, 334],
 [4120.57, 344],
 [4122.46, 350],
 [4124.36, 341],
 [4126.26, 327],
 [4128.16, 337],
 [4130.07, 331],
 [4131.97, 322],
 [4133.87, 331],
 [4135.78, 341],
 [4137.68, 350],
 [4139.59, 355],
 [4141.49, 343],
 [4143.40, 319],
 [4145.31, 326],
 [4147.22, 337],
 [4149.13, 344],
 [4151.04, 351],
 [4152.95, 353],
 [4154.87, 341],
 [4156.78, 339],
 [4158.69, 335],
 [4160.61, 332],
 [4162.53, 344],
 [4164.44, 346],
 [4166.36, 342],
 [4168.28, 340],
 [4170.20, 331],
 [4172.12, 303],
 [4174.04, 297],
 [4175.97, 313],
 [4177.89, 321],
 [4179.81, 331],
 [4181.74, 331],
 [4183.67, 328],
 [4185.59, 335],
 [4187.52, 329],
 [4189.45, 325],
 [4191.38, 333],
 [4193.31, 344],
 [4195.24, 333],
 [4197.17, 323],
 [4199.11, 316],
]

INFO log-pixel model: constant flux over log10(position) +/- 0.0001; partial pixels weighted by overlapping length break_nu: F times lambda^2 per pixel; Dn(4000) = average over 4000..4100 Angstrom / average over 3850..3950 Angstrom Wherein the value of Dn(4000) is 1.4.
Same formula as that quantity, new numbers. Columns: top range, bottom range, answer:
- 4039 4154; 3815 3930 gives 1.42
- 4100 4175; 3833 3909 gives 1.43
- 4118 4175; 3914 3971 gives 1.79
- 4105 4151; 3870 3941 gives 1.59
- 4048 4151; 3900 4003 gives 1.45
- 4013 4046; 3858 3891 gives 1.32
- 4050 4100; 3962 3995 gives 1.44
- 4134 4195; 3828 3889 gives 1.52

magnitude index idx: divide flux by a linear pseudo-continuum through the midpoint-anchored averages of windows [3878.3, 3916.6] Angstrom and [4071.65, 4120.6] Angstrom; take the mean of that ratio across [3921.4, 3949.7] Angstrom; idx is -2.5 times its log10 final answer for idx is 0.43 mag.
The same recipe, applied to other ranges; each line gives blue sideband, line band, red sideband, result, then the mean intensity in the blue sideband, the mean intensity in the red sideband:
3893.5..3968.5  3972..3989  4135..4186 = -0.08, 230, 334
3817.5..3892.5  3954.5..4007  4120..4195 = 0.11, 252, 334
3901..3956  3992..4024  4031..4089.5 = -0.14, 228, 324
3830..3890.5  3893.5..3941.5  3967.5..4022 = 0.18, 256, 287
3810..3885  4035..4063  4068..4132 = -0.07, 260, 319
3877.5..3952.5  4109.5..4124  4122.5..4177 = -0.06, 233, 335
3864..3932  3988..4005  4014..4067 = -0.02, 259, 327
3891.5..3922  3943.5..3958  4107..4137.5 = 0.07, 274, 333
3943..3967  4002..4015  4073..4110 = -0.21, 247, 306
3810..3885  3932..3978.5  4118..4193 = 0.39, 260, 334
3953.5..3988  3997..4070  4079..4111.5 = -0.21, 232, 308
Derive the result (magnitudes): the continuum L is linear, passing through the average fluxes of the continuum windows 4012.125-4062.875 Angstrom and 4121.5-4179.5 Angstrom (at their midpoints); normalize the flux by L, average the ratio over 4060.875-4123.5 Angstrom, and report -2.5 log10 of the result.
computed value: 0.049 mag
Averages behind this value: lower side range 329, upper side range 335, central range 317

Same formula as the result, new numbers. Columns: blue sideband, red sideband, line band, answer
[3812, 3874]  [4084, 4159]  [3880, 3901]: 0.08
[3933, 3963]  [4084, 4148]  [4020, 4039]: -0.21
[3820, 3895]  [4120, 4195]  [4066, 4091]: -0.04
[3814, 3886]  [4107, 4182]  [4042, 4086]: -0.03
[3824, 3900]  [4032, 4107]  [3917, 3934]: 0.34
